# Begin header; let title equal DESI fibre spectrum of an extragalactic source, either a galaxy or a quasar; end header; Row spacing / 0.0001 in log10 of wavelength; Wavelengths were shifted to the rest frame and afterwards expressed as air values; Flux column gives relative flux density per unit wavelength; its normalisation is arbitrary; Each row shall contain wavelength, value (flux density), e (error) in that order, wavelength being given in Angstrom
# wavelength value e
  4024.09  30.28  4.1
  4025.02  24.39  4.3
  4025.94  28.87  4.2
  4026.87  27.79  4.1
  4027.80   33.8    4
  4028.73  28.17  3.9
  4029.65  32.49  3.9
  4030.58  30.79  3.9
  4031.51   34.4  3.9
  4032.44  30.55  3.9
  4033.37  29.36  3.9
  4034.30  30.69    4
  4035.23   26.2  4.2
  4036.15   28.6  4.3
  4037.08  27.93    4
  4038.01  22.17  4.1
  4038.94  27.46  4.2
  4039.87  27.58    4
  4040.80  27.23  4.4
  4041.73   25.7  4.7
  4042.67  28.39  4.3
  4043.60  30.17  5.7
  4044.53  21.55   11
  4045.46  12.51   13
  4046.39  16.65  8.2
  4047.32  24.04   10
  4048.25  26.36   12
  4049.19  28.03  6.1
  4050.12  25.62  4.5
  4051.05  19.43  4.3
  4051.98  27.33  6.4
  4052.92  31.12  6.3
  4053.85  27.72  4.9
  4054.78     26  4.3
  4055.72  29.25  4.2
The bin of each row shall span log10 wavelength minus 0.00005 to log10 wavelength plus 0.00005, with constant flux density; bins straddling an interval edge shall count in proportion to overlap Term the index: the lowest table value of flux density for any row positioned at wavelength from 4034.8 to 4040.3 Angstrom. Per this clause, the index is 22.17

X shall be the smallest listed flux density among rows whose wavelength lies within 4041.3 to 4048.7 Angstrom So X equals 12.51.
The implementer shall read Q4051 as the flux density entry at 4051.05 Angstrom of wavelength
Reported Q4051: 19.43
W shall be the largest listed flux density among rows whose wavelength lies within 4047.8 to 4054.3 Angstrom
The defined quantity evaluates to 31.12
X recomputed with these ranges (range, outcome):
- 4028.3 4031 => 28.17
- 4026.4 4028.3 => 27.79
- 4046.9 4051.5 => 19.43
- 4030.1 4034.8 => 29.36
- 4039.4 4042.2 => 25.7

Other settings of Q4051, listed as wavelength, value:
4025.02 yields 24.39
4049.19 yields 28.03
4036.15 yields 28.6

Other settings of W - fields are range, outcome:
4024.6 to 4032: 34.4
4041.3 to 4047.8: 30.17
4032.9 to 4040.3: 30.69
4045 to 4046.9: 16.65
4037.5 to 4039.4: 27.46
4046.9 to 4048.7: 26.36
